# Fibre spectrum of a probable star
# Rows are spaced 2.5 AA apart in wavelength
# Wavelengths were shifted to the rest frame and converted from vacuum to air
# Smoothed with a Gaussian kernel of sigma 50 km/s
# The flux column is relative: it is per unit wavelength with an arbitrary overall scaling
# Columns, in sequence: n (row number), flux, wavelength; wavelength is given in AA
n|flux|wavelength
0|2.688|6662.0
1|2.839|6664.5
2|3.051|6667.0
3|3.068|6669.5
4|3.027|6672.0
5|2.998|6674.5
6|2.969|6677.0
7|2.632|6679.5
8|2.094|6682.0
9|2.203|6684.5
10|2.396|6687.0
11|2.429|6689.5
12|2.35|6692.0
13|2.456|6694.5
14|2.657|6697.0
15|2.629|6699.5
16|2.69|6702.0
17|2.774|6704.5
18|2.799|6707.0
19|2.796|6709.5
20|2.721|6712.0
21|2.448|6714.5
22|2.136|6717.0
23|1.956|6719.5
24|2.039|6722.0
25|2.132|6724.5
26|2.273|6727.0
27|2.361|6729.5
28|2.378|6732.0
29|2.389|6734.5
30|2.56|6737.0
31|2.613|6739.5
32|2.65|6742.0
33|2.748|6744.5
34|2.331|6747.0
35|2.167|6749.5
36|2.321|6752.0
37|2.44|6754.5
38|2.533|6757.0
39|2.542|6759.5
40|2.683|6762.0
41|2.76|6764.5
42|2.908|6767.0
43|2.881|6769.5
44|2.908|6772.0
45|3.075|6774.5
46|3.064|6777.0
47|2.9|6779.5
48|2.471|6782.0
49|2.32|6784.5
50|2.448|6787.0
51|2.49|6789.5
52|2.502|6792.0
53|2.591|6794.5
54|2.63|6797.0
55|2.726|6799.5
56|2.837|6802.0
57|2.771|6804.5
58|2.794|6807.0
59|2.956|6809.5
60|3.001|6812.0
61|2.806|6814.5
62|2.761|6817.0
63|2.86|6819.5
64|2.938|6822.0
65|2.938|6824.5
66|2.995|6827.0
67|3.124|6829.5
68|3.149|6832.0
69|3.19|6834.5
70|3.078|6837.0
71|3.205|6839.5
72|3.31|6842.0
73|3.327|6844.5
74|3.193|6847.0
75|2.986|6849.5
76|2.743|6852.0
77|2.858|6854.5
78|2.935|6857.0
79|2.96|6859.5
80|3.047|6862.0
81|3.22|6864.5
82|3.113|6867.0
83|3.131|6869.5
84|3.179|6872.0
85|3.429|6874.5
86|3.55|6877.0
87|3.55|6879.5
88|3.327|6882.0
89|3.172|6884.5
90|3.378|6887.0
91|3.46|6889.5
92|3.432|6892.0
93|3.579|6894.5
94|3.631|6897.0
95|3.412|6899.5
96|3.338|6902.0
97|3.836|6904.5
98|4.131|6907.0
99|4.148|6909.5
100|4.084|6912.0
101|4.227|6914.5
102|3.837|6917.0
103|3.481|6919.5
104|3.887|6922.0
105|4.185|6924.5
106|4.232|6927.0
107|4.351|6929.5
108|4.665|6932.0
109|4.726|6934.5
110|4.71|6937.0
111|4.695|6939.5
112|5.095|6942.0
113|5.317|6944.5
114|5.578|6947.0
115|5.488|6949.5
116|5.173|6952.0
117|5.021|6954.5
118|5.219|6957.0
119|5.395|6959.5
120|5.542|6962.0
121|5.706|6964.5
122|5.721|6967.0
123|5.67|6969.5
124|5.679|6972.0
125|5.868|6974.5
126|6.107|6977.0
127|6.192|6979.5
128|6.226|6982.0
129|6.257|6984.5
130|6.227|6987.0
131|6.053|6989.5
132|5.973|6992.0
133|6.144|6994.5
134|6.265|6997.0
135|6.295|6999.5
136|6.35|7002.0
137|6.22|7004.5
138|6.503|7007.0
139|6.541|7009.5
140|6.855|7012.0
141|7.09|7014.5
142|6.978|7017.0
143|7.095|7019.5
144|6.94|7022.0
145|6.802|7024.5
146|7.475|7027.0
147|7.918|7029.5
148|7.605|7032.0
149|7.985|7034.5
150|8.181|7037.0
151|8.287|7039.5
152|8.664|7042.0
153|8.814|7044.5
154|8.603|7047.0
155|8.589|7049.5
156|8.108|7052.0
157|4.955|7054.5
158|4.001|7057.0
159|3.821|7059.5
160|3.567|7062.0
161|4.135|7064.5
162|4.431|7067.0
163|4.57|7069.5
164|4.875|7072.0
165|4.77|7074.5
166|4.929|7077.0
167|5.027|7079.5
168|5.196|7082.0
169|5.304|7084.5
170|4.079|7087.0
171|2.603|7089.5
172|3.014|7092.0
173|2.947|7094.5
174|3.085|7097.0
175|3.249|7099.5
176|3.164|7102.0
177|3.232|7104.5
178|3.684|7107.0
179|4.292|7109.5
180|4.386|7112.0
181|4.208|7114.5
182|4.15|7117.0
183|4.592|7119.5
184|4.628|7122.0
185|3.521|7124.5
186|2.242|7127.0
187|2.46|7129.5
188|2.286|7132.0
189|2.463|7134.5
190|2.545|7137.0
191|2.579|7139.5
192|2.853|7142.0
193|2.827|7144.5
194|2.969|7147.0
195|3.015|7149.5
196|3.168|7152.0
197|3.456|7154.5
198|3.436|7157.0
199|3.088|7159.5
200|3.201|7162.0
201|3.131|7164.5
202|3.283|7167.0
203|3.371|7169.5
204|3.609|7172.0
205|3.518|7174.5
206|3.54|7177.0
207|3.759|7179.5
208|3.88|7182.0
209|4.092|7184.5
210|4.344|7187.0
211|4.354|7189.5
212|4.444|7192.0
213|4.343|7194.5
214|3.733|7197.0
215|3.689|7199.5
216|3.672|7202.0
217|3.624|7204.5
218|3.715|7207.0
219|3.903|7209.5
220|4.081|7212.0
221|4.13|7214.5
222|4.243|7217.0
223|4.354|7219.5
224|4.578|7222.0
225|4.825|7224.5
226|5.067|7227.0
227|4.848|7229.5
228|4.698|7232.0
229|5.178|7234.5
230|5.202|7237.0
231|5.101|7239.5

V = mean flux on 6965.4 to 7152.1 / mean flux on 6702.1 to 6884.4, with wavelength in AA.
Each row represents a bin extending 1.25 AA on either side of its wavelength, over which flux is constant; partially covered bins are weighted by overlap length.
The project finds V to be 1.9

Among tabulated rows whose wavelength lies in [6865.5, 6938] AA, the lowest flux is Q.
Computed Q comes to 3.113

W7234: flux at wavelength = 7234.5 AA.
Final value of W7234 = 5.178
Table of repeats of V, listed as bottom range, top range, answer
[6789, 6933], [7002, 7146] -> 1.55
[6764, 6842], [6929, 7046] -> 2.20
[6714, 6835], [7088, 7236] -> 1.38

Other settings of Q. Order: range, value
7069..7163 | 2.242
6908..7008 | 3.481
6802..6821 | 2.761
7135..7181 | 2.545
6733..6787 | 2.167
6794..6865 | 2.591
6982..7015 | 5.973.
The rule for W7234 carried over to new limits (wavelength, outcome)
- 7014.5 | 7.09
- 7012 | 6.855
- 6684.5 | 2.203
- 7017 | 6.978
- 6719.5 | 1.956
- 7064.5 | 4.135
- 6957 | 5.219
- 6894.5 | 3.579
